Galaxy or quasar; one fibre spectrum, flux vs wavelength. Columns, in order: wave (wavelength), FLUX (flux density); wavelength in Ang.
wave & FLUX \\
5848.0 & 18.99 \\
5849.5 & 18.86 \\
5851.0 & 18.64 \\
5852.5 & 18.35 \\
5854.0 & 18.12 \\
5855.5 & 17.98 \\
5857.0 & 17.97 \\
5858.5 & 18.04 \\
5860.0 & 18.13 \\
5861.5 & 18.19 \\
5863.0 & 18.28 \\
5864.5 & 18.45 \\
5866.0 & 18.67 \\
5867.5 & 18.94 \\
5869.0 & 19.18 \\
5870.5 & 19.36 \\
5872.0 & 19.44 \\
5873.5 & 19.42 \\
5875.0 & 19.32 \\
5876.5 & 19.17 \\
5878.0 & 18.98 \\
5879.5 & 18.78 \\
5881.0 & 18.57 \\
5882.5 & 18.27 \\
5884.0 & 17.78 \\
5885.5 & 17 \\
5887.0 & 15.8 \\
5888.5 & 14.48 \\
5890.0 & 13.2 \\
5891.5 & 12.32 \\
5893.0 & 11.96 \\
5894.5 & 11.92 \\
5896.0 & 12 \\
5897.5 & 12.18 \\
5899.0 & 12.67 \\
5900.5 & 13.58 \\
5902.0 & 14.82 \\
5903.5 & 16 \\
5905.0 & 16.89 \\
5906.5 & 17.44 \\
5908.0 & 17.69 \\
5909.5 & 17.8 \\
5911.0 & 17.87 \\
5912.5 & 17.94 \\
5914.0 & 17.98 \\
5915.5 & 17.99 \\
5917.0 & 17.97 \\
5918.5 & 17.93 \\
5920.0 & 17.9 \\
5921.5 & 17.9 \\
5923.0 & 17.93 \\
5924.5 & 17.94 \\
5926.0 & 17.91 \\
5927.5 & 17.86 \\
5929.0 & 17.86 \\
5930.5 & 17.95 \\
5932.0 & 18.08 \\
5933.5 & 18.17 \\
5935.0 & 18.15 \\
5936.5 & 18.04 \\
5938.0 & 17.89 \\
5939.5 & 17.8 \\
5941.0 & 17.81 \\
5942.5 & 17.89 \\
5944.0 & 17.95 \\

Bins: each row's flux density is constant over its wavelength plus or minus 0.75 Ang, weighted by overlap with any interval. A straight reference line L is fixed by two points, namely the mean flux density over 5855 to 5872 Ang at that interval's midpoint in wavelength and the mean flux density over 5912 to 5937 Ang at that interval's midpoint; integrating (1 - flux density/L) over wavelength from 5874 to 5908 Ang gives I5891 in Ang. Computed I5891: 4.9 Ang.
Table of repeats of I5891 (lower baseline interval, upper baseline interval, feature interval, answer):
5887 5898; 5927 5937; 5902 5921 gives -2.7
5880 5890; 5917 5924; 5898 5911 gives 1.1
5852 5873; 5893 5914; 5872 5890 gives -0.8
